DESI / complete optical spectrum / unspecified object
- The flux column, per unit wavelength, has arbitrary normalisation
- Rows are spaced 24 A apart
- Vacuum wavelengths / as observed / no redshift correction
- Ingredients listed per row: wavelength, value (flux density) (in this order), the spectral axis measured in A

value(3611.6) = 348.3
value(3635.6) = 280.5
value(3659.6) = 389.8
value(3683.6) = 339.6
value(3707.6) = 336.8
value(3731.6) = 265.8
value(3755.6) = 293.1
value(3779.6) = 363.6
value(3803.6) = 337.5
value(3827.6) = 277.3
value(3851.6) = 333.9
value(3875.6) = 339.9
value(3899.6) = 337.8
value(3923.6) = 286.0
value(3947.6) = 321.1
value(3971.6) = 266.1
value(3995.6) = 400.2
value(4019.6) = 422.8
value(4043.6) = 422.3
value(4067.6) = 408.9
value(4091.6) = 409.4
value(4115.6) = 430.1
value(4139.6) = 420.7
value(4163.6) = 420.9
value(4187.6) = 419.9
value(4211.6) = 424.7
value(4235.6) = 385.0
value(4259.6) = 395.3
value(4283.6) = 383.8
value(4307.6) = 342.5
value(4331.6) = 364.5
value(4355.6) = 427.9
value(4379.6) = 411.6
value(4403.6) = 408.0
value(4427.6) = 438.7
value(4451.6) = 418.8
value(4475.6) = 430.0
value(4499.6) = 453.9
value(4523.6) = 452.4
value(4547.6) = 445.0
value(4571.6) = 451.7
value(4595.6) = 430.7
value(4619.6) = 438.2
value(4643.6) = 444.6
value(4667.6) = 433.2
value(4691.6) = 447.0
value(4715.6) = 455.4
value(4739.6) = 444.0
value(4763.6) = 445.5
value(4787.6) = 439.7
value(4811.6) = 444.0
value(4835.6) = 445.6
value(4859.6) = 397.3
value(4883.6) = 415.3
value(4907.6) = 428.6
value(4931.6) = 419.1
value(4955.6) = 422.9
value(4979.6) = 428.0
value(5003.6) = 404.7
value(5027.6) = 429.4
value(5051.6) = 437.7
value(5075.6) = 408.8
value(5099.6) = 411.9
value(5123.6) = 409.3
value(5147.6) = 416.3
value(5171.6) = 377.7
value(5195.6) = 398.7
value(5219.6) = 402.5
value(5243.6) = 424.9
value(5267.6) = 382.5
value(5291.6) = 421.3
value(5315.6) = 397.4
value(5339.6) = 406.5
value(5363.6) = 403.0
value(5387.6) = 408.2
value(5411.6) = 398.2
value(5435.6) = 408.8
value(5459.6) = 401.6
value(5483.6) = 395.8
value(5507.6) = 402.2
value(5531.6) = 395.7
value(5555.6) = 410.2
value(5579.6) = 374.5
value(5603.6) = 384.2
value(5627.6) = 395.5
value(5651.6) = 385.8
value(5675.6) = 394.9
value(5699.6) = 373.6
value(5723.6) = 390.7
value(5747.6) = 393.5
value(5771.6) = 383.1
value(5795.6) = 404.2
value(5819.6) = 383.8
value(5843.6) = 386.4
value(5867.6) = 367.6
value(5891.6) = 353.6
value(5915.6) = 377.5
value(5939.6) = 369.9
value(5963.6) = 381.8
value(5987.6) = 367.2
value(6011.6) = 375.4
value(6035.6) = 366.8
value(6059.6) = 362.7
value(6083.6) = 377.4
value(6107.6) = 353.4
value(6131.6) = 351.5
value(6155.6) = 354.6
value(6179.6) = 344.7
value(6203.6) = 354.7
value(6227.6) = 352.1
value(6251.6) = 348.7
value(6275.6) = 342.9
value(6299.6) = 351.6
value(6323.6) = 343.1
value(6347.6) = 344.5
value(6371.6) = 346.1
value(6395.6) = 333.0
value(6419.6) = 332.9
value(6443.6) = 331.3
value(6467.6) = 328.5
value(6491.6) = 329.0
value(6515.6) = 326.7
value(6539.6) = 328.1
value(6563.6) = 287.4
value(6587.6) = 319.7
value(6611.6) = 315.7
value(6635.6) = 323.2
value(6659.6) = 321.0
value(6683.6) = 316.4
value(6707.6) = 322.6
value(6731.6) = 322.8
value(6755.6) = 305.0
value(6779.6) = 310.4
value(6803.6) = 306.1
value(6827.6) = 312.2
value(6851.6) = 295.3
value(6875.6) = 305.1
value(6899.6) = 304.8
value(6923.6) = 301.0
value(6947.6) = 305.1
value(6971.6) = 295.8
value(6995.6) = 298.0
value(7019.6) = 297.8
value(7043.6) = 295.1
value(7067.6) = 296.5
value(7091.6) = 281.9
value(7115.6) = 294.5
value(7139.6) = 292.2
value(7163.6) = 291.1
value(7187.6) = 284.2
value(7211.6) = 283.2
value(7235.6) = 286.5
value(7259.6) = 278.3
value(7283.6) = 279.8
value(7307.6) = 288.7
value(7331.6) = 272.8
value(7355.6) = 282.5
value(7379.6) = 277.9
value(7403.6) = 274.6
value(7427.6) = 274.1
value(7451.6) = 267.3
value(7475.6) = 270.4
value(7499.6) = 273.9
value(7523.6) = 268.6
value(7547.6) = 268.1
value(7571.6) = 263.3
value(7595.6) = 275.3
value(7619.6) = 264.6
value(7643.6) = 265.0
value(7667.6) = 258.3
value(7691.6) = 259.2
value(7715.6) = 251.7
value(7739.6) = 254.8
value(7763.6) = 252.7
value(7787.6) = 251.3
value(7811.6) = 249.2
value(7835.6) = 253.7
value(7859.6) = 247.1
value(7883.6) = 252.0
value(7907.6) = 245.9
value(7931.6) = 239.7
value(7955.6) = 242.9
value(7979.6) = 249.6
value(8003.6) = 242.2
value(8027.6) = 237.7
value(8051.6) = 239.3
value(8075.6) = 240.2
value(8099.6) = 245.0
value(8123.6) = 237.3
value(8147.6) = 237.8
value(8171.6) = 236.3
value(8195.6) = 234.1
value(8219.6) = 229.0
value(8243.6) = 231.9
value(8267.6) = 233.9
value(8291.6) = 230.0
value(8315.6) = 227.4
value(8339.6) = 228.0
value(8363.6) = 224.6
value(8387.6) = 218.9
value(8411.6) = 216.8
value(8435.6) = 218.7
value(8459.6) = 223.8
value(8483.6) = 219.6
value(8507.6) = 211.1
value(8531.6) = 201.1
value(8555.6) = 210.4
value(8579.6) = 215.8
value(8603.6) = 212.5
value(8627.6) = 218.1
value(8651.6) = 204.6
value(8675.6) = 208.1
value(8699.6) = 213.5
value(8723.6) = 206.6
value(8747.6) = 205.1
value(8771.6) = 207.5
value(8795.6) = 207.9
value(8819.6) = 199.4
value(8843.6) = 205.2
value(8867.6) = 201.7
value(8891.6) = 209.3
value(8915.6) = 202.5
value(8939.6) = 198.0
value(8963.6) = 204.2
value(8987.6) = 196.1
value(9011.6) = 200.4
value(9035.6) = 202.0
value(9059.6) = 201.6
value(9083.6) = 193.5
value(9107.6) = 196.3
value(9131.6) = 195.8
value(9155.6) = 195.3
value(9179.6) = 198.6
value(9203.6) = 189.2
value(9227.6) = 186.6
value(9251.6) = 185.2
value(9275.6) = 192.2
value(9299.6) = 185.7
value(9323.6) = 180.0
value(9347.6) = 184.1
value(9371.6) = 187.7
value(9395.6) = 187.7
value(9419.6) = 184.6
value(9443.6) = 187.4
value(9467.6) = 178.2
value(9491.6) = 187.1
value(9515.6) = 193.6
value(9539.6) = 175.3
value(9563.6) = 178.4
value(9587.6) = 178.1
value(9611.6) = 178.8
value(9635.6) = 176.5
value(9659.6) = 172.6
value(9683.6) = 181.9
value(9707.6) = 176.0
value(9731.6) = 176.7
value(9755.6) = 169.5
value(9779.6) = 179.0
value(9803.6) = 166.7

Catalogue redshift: 0.000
